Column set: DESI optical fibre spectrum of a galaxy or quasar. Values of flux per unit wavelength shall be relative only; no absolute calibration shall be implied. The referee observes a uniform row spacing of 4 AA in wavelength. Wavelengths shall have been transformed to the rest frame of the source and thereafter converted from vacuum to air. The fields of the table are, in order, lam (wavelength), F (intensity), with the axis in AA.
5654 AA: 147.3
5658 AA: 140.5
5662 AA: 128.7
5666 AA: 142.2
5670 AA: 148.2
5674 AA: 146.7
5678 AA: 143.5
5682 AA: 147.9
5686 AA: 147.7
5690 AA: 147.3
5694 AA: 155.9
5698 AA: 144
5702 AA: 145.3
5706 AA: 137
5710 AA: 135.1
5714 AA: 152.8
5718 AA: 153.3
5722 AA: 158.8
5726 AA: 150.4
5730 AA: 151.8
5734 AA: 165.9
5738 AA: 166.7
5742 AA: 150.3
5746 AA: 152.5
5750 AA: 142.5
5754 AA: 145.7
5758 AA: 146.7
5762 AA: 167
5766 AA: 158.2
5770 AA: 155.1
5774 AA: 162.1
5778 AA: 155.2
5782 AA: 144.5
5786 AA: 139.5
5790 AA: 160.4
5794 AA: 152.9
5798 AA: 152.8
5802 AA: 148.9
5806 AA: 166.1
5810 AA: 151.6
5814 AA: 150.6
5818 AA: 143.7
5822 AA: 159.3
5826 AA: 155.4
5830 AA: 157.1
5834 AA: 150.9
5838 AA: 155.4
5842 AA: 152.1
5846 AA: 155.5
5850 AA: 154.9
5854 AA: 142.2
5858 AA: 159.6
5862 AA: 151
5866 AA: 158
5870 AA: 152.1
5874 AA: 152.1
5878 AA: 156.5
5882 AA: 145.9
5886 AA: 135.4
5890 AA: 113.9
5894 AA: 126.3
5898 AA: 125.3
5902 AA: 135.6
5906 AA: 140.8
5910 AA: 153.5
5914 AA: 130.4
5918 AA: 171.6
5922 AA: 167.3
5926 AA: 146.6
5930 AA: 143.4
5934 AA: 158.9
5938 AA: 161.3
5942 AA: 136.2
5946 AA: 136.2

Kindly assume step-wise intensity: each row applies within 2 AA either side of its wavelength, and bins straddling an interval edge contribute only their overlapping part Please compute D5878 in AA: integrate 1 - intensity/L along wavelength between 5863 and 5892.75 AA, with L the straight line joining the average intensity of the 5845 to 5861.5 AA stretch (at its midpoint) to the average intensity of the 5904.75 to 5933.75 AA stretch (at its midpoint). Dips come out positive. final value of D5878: 1.5 AA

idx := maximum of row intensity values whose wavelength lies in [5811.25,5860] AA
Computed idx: 159.6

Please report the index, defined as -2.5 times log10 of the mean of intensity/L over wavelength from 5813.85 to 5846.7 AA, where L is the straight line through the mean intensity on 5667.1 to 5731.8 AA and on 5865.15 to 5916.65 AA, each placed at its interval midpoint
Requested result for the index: -0.08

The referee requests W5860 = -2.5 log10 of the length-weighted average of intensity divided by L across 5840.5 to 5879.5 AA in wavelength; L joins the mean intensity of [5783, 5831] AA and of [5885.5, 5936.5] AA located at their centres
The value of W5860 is -0.04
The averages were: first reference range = 153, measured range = 153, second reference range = 143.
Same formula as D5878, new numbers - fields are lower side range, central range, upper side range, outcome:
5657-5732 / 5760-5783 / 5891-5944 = -1.83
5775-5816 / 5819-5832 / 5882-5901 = -1.02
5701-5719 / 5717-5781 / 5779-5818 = -3.28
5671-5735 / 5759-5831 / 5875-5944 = -3.75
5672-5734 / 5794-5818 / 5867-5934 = -1.12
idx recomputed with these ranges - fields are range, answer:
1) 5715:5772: 167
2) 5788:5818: 166.1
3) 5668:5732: 158.8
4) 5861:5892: 158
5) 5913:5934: 171.6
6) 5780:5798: 160.4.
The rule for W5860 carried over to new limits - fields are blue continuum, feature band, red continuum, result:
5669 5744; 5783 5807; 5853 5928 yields -0.034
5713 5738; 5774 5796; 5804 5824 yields 0.024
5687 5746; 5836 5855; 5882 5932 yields -0.060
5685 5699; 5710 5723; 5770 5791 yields -0.012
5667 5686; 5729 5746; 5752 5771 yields -0.043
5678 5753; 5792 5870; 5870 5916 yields -0.081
